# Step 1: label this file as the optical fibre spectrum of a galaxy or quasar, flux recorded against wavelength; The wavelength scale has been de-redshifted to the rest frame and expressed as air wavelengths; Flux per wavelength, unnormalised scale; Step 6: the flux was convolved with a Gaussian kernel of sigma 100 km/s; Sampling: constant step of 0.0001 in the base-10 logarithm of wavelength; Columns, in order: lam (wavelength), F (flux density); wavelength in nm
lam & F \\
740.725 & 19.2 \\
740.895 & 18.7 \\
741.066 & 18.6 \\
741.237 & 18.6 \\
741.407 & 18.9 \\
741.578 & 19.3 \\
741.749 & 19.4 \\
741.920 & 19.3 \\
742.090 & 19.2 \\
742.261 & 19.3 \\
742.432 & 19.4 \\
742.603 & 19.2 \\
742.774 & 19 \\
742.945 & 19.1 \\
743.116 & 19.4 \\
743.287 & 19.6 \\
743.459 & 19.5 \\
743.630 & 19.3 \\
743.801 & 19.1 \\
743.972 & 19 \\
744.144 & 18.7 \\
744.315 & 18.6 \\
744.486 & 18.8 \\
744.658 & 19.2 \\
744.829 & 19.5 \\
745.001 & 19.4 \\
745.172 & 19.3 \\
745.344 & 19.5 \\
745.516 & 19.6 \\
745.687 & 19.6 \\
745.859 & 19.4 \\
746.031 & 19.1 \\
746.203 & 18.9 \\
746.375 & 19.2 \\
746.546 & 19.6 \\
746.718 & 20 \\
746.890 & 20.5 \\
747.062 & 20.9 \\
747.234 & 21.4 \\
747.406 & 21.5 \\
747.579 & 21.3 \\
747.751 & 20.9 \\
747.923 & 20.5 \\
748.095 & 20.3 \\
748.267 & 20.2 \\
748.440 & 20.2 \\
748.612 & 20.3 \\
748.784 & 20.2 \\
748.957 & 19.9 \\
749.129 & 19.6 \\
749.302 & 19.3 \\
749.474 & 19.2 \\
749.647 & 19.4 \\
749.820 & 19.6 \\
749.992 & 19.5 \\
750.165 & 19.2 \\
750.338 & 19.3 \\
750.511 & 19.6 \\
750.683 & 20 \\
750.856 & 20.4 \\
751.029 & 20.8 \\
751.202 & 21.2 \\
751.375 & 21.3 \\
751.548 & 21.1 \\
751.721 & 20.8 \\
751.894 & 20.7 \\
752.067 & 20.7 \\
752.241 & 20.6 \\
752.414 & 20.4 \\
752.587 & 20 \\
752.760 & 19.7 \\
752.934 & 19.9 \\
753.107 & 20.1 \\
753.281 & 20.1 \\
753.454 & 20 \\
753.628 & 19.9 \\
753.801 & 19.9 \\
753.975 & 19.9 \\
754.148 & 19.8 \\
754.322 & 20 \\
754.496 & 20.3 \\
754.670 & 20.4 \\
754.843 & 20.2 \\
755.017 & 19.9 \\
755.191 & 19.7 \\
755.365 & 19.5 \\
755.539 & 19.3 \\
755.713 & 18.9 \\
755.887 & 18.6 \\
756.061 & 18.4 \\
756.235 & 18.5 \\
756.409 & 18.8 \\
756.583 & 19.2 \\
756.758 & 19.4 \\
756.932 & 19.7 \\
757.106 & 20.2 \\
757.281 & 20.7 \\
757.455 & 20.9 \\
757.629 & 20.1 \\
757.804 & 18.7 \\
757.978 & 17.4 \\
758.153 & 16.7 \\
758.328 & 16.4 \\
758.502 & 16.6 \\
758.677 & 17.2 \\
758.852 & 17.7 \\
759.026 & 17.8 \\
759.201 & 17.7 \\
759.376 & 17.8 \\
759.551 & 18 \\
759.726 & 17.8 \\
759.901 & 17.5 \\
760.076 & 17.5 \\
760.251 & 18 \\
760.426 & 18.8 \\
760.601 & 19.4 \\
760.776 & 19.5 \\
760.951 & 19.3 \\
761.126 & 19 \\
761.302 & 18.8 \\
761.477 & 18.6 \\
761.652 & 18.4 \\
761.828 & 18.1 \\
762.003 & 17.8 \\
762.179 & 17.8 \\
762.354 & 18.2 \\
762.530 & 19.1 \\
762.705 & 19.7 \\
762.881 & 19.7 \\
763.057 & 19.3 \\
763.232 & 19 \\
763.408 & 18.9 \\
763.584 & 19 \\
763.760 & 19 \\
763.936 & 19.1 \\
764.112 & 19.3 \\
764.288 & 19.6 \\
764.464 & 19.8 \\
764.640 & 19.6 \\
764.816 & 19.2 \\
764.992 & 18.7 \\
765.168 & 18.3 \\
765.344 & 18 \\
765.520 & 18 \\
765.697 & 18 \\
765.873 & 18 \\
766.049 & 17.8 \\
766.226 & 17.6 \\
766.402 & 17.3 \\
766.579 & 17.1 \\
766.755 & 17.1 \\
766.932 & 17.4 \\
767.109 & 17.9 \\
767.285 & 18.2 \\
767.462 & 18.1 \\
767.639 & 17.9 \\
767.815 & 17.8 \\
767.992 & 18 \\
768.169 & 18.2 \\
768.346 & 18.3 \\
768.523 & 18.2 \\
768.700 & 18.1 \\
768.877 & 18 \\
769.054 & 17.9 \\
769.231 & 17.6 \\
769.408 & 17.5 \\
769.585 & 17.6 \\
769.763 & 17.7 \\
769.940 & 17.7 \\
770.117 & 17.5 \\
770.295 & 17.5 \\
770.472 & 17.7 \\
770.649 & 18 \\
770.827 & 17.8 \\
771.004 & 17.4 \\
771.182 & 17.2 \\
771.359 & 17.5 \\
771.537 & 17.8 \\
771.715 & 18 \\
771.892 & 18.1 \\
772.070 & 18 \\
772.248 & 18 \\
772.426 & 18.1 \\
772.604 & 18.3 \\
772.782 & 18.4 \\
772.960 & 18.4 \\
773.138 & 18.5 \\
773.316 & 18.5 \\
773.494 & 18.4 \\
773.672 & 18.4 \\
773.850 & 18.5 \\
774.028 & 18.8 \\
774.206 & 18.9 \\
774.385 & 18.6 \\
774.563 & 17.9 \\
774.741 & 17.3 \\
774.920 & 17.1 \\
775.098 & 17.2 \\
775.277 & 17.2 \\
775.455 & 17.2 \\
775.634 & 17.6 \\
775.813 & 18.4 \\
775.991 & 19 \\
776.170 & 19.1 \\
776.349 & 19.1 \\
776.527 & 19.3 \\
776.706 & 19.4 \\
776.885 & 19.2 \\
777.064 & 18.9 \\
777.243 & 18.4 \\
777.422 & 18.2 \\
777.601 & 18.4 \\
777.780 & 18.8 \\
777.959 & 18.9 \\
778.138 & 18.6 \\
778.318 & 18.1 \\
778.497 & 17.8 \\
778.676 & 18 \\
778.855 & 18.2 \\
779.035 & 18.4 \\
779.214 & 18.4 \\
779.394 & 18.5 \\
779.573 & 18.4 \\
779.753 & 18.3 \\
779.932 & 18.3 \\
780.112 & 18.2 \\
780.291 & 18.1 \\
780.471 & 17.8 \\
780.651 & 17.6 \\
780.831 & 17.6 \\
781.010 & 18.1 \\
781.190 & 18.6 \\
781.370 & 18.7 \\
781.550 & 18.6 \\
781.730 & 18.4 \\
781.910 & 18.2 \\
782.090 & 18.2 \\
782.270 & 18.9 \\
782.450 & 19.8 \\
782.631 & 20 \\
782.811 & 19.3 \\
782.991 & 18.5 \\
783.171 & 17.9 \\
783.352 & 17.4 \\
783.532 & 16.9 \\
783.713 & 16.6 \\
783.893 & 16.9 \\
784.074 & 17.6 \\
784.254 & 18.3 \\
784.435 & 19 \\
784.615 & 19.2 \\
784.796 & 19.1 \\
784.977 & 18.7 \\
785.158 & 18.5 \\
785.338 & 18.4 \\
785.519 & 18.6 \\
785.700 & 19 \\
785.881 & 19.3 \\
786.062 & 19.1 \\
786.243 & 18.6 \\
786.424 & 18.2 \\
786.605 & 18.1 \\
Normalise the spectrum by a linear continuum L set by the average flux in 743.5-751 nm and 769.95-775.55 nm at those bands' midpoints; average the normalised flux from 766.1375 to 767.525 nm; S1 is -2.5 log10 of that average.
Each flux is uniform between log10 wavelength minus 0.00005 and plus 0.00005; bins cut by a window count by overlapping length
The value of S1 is 0.05 mag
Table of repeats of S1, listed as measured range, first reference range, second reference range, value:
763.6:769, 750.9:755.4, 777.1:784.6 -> 0.06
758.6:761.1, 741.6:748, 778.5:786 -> 0.05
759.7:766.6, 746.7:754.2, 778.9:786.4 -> 0.05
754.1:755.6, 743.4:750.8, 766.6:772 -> -0.05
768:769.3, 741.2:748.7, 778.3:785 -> 0.04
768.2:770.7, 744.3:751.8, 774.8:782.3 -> 0.06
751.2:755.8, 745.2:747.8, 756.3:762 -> -0.05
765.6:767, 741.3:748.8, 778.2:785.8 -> 0.08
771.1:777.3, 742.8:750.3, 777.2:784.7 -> 0.02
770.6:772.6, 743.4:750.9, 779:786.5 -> 0.06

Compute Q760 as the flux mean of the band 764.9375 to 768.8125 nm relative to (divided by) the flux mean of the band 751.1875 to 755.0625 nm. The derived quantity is 0.88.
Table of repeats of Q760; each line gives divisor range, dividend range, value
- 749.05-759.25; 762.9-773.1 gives 0.93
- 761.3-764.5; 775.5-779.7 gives 0.98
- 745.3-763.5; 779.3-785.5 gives 0.94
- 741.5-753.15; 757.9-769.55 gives 0.92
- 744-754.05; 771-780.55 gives 0.91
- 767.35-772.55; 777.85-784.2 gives 1.02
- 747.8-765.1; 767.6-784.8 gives 0.94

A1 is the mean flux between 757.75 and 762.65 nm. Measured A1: 18.1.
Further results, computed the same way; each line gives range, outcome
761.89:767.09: 18.5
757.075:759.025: 18.3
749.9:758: 19.9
